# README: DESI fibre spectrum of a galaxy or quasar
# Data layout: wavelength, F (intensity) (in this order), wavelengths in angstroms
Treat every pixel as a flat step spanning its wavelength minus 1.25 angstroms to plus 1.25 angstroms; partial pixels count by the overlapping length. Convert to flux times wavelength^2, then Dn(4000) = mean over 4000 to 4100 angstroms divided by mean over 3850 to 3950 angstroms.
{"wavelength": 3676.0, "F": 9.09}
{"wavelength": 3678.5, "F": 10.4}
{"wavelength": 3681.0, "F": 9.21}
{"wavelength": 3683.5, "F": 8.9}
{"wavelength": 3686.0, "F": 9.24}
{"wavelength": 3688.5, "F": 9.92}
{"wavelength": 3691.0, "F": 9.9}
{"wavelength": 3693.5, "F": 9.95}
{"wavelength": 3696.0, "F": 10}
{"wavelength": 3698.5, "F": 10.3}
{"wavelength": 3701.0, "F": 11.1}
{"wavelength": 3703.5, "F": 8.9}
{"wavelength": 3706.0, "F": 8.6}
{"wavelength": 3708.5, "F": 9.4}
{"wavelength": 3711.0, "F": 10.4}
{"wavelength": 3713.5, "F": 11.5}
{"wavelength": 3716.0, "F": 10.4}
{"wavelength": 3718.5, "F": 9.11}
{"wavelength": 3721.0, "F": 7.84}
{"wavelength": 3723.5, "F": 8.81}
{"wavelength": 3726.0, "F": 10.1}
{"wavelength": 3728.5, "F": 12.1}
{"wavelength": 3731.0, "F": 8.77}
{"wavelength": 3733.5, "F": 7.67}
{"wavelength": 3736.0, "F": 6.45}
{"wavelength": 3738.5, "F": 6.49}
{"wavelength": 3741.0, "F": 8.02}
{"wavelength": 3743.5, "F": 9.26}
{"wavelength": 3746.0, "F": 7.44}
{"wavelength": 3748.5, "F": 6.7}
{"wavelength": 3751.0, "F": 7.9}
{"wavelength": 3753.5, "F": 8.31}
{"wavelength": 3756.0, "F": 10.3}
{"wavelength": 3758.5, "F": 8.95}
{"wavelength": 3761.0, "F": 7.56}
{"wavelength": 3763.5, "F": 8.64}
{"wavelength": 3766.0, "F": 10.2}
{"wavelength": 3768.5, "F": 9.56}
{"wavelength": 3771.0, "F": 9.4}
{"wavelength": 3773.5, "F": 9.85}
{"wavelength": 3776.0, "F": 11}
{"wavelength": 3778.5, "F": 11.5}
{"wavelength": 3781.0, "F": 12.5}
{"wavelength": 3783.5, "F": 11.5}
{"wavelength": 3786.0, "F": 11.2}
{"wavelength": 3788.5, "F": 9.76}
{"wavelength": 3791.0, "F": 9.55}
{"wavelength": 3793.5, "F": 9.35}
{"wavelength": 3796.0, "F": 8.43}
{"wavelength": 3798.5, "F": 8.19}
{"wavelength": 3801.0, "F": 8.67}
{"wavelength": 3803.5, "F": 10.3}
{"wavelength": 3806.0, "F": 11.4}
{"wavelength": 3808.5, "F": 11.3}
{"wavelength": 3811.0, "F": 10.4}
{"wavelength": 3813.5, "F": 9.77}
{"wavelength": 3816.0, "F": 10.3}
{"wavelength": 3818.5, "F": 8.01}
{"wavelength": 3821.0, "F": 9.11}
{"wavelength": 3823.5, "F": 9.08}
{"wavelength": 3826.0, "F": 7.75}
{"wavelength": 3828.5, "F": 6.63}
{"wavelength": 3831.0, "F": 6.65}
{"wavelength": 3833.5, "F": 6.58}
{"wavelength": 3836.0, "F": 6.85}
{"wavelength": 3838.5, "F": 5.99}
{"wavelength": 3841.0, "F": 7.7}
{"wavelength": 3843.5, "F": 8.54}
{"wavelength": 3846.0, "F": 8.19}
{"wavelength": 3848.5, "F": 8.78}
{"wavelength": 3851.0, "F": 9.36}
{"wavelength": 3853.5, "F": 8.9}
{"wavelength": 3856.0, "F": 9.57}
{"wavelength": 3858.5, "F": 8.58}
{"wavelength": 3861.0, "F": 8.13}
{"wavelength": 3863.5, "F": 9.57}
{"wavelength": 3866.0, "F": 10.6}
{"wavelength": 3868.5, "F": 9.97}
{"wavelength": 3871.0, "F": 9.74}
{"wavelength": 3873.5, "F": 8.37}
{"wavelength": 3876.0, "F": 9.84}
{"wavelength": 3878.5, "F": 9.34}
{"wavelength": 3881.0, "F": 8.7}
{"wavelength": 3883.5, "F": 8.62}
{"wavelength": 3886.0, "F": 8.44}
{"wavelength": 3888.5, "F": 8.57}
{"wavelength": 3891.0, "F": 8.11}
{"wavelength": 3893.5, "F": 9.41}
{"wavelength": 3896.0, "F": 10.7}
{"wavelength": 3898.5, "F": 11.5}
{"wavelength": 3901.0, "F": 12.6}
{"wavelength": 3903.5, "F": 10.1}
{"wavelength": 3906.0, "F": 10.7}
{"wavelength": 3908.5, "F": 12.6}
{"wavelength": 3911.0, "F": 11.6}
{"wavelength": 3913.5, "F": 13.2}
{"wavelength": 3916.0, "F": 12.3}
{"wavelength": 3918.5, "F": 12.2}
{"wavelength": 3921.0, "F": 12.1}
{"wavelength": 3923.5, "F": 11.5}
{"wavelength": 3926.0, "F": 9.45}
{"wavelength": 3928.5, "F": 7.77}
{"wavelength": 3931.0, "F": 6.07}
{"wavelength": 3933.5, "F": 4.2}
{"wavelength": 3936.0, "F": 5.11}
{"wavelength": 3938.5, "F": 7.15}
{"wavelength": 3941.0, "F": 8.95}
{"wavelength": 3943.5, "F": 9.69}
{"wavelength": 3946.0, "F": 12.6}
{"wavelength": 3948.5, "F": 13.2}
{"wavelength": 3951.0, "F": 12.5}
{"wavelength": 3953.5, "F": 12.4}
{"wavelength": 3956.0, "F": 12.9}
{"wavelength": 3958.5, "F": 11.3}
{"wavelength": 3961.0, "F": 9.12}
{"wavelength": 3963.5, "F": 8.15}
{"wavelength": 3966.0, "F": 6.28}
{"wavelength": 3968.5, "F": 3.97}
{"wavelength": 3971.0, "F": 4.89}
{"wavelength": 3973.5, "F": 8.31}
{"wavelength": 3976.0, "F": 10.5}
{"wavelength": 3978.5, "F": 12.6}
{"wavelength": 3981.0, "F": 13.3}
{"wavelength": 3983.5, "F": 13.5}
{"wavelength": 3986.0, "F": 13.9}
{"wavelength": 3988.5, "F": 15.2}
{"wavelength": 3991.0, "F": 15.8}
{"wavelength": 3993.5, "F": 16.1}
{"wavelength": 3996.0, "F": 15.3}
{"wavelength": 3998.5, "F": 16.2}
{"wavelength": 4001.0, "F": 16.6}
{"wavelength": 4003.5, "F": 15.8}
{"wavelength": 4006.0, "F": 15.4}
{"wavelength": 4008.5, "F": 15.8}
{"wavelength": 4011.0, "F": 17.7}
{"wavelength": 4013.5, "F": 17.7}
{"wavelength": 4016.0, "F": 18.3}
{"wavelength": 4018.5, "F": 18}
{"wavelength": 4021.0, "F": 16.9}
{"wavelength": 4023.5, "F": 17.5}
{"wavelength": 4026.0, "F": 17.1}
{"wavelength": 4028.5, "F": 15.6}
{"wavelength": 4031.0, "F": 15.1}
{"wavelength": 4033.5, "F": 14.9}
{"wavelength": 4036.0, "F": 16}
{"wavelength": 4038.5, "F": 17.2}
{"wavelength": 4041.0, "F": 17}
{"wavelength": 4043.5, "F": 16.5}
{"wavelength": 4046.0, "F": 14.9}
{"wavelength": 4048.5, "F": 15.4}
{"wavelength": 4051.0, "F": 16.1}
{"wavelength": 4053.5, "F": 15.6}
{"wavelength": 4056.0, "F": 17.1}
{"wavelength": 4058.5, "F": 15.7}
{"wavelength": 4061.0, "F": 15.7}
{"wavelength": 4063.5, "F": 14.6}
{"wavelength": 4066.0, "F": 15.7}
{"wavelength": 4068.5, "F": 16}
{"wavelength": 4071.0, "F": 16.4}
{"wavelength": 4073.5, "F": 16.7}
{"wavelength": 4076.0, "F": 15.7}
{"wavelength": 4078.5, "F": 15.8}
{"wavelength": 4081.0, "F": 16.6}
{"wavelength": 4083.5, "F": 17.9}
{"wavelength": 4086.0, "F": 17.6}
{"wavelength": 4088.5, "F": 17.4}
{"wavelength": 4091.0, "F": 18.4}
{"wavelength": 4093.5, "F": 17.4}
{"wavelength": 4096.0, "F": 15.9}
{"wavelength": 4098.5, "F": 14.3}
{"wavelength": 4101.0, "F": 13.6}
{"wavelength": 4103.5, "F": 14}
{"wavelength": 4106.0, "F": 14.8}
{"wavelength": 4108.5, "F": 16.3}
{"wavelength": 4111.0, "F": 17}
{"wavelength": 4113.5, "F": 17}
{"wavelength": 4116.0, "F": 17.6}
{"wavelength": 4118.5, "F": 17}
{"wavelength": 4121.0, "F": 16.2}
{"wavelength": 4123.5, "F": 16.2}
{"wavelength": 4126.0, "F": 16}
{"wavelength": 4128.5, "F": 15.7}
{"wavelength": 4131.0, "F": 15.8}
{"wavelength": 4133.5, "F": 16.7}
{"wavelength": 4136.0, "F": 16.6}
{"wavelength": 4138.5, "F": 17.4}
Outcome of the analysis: 1.8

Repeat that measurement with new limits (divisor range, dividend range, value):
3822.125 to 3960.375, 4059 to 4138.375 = 1.90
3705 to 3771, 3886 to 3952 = 1.25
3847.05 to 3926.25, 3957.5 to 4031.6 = 1.44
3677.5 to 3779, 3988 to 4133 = 2.08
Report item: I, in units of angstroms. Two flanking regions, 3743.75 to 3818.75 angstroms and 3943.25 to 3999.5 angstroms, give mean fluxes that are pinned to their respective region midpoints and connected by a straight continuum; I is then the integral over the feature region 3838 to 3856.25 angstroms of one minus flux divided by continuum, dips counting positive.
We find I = 3.4 angstroms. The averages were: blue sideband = 9.61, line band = 8.41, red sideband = 11.7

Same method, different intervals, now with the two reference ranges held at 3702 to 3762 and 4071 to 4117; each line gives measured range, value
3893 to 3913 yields 1.7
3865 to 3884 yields 3.8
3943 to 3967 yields 4.5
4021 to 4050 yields -2.0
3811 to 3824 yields 1.5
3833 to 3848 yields 4.9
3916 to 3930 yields 2.3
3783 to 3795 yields -0.2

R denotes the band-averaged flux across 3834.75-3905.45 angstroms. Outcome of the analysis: 9.11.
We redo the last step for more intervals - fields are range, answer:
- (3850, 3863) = 8.94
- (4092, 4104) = 15.2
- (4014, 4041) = 16.7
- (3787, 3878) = 8.9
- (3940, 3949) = 11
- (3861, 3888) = 9.24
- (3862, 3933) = 10.1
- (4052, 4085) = 16.1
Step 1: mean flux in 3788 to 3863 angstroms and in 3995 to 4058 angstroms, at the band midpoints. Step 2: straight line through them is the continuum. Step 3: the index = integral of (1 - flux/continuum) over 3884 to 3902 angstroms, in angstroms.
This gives 2.4 angstroms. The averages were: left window 8.73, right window 16.4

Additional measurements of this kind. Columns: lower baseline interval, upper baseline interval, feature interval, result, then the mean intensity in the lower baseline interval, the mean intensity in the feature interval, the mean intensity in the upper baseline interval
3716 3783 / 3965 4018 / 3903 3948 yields 8.83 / 9.07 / 9.9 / 13.6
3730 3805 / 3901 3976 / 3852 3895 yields 1.81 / 9.12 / 9.1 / 9.73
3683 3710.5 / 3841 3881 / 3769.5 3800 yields -2.56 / 9.7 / 10.2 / 9.11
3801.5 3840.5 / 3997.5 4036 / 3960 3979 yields 8.93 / 8.66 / 7.78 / 16.6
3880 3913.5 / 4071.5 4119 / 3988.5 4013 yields -4.79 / 10.3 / 16.1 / 16.4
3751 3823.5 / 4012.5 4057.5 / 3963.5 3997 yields 8.28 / 9.78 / 11.4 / 16.5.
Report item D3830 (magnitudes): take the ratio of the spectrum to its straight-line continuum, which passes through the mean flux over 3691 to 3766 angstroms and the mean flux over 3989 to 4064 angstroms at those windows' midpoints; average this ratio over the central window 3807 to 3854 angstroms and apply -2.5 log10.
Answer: 0.335 mag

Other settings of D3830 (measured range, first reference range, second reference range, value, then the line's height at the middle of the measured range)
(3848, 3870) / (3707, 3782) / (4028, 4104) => 0.244 mag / 11.6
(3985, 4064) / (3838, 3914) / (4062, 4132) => -0.158 mag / 14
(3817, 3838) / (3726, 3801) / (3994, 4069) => 0.394 mag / 10.9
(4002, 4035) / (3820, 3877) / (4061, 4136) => -0.207 mag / 13.7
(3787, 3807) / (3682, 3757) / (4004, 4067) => 0.153 mag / 10.9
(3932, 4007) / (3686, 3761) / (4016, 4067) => 0.281 mag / 14.6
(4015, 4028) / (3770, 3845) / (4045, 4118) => -0.192 mag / 14.6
